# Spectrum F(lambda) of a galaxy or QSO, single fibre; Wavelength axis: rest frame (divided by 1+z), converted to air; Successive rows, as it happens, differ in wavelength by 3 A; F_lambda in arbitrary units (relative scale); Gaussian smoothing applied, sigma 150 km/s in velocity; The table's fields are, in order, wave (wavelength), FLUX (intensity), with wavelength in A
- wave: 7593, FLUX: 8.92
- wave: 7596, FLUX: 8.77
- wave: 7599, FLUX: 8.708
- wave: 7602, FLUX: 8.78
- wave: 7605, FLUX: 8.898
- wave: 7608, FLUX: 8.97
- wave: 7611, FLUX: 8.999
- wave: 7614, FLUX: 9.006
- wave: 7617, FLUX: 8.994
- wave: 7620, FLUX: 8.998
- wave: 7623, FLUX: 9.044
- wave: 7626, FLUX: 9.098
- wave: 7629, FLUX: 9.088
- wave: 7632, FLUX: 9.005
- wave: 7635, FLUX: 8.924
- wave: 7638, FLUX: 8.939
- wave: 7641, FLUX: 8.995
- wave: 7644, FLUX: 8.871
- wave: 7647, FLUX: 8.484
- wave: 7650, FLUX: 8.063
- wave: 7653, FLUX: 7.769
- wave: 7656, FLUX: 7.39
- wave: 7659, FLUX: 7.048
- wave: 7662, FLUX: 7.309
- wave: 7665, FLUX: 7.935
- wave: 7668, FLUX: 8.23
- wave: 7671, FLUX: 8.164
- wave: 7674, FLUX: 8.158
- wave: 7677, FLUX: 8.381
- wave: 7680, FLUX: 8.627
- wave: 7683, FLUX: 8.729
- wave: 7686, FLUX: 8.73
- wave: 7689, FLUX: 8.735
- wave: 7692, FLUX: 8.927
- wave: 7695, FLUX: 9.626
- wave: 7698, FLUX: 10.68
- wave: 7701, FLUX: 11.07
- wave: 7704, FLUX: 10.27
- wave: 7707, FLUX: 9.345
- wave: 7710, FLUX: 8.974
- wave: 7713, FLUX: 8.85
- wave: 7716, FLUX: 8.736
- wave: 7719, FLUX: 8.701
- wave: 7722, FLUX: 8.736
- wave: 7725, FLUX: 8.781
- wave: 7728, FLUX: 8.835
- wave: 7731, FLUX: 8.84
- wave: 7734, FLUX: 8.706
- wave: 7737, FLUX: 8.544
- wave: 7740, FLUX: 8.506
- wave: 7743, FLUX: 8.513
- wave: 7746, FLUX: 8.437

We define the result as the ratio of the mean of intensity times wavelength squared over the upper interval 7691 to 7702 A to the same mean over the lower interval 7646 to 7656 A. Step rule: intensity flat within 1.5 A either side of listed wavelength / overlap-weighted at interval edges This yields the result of 1.28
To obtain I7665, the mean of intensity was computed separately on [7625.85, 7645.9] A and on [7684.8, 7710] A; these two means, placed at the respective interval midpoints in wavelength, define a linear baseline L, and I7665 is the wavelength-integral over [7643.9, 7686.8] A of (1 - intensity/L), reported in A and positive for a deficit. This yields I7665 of 5.6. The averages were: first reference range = 8.97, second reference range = 9.64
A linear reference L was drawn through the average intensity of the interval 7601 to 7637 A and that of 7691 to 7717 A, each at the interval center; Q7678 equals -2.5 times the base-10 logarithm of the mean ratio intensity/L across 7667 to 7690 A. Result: 0.12 mag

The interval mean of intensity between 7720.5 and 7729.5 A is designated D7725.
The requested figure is 8.78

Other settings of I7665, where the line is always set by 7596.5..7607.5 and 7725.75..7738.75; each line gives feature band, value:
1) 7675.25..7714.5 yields -2.4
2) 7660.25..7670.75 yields 1.1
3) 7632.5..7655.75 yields 0.7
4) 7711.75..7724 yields 0.0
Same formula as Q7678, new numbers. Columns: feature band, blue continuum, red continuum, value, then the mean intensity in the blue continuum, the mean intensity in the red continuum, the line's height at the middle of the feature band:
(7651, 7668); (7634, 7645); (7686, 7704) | 0.22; 8.94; 9.76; 9.23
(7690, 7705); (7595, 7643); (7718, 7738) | -0.15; 8.95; 8.74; 8.8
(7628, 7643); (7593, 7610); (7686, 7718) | 0.01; 8.84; 9.47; 9.05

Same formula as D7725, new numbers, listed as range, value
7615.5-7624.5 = 9.01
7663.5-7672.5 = 8.11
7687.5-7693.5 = 8.83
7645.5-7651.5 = 8.27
